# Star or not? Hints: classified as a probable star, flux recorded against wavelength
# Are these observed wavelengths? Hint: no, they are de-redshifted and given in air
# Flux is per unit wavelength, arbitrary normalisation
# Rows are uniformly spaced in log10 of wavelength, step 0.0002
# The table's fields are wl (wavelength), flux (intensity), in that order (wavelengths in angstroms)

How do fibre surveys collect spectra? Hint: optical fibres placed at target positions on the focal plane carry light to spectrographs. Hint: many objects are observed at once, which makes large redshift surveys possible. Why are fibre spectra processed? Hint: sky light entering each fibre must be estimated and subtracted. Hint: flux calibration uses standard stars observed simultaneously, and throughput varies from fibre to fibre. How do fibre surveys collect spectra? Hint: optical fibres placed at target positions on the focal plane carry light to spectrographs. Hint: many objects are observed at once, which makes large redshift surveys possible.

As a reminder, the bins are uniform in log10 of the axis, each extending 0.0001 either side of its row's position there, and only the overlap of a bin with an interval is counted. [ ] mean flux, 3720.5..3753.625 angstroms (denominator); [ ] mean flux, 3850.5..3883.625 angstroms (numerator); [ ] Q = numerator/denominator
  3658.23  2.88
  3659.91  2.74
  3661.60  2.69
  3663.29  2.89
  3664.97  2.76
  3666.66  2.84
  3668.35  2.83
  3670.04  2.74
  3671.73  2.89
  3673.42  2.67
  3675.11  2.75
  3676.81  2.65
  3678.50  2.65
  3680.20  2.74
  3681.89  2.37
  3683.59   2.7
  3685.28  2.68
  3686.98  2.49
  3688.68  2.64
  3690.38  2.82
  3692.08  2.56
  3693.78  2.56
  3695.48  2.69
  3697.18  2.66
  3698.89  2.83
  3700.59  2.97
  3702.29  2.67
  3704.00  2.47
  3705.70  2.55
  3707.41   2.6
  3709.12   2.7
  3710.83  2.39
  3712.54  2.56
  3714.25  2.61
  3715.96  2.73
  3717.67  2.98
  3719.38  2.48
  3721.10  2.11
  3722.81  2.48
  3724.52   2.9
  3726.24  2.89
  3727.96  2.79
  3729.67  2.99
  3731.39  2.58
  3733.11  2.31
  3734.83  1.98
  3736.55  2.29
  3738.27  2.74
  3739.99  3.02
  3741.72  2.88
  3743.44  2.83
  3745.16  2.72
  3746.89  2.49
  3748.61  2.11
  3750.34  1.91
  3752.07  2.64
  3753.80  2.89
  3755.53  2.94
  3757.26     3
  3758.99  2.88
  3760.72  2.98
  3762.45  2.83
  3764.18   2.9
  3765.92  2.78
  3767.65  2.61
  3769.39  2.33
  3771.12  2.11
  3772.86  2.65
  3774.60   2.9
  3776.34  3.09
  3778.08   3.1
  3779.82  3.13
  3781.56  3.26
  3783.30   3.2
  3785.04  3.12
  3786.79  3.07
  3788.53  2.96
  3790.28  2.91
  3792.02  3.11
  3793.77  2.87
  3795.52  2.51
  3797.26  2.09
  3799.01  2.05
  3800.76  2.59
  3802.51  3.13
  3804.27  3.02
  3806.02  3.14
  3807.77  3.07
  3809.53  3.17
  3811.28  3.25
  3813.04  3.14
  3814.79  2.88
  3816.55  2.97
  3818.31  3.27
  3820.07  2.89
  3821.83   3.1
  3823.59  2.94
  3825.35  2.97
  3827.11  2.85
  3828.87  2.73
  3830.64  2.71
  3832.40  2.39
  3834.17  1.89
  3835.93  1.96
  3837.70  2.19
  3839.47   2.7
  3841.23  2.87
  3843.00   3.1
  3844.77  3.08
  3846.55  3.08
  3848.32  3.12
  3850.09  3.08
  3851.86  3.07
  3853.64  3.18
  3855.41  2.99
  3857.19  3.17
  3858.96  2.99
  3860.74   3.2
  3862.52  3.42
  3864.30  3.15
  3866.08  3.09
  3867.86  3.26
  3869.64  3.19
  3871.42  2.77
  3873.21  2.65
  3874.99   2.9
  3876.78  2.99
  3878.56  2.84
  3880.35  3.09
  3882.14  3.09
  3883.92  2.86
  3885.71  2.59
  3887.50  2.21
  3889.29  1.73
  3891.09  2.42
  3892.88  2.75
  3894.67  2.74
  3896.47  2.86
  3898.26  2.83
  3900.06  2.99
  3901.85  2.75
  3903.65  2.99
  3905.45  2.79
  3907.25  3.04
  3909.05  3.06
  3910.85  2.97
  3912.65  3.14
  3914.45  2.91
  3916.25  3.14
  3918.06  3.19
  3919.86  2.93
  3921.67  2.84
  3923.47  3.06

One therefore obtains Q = 1.19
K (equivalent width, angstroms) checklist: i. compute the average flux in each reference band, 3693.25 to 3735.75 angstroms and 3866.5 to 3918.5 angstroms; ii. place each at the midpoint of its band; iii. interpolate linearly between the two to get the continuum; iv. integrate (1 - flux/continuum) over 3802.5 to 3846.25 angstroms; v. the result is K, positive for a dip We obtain -1.4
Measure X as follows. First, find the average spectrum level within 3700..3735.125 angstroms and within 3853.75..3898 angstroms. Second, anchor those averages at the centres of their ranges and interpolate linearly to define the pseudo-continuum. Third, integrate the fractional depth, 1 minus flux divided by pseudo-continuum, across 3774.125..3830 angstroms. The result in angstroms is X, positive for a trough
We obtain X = -4.0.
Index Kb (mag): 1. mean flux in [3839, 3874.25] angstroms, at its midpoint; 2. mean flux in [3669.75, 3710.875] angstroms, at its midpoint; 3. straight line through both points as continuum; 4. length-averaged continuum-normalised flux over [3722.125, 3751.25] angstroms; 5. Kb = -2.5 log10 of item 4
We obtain 0.077 mag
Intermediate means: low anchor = 2.66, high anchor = 3.06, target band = 2.58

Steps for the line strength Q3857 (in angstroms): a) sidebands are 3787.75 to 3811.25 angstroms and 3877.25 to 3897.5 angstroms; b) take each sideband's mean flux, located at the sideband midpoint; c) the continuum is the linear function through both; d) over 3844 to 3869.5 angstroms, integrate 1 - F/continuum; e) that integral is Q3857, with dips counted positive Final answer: -3.9 angstroms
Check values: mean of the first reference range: 2.83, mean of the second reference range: 2.66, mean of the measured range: 3.14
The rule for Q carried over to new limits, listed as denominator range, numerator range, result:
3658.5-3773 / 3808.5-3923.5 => 1.09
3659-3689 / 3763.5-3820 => 1.07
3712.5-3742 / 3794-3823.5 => 1.10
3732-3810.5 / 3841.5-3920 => 1.06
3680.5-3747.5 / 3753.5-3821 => 1.10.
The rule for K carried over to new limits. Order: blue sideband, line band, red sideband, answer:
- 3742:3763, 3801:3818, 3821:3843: -2.8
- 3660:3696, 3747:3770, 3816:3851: 0.6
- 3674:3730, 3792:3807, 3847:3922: 0.5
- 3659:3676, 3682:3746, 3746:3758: 0.4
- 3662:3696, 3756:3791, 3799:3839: -1.5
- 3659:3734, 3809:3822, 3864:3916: -1.4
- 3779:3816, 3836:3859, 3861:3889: -0.1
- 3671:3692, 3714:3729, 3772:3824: 0.5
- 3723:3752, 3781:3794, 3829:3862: -1.8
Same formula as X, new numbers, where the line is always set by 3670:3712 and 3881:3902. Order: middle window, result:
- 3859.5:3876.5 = -2.63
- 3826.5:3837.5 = 1.07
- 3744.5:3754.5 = 0.78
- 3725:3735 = 0.04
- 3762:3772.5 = 0.27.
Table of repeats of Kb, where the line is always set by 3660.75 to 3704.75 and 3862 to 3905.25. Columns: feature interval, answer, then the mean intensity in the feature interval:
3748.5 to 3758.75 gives 0.05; 2.63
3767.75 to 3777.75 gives 0.05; 2.64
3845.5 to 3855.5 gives -0.10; 3.09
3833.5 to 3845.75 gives 0.10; 2.56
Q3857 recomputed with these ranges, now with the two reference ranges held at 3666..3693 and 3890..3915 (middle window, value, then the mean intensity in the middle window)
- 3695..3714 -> 0.5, 2.64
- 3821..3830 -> -0.3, 2.91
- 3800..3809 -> -0.7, 3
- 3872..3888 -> 0.2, 2.82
